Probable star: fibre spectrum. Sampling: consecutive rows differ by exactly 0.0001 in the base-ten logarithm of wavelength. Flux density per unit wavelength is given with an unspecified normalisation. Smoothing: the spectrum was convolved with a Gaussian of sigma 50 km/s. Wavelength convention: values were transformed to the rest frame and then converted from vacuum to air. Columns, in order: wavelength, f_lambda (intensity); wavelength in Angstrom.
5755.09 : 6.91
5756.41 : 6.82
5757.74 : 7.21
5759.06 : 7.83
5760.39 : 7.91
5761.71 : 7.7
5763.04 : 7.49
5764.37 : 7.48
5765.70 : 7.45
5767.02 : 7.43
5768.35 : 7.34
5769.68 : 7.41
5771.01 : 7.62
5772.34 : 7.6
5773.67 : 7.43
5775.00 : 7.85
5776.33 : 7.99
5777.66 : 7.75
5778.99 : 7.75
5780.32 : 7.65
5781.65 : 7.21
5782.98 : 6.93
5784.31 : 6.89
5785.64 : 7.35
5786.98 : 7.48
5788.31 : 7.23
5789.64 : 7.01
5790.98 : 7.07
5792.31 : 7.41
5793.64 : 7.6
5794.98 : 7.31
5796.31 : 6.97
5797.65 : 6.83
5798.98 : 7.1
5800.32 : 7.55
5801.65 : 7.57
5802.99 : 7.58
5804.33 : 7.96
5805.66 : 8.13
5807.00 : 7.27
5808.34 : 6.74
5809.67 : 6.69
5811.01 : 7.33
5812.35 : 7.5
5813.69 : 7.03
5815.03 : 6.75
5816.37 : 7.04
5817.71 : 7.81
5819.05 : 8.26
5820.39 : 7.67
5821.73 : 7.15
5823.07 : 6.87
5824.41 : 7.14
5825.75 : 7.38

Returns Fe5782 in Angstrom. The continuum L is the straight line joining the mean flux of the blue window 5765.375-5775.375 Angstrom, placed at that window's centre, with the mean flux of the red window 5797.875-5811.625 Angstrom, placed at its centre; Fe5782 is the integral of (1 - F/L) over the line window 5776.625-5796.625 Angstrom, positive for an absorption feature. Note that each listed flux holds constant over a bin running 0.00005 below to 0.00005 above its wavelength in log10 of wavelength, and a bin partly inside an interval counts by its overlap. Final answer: 0.33 Angstrom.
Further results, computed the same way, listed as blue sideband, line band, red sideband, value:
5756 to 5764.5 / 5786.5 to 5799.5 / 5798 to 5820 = 0.40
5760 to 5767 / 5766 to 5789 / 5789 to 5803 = -0.06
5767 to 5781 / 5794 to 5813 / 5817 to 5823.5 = 0.66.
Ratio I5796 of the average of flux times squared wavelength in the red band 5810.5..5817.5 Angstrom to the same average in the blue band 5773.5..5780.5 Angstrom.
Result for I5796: 0.9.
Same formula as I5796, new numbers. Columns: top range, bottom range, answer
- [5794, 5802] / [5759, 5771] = 0.97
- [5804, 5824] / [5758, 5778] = 0.98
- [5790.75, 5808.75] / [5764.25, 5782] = 0.98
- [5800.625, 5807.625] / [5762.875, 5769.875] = 1.05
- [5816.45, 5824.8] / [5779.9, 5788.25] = 1.04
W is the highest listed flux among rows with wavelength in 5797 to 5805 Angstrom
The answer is 7.96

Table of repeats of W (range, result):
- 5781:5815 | 8.13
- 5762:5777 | 7.99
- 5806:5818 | 7.81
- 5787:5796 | 7.6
